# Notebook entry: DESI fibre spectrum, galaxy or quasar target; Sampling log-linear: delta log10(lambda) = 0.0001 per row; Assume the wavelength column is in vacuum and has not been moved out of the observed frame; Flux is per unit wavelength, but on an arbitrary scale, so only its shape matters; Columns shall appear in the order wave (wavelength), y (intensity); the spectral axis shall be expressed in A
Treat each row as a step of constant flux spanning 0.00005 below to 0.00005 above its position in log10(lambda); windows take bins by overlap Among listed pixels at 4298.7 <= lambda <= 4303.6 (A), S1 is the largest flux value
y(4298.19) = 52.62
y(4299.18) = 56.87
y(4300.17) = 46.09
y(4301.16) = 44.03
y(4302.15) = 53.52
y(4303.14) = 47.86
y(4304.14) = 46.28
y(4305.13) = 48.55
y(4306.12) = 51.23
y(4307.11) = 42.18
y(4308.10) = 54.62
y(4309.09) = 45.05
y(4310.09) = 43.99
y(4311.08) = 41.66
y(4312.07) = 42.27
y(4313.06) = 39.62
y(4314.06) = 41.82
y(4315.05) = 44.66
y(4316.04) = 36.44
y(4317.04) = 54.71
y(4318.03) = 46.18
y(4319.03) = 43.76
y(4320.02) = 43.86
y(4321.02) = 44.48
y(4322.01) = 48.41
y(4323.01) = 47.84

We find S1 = 56.87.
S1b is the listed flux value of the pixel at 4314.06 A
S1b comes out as 41.82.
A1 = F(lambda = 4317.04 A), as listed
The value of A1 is 54.71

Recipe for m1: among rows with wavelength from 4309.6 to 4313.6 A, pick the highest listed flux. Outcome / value 43.99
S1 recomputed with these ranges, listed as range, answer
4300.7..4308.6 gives 54.62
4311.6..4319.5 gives 54.71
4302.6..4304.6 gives 47.86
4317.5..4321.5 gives 46.18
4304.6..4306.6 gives 51.23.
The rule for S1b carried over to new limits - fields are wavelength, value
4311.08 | 41.66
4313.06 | 39.62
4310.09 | 43.99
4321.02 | 44.48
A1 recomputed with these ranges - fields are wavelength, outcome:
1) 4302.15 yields 53.52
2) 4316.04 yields 36.44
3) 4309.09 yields 45.05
